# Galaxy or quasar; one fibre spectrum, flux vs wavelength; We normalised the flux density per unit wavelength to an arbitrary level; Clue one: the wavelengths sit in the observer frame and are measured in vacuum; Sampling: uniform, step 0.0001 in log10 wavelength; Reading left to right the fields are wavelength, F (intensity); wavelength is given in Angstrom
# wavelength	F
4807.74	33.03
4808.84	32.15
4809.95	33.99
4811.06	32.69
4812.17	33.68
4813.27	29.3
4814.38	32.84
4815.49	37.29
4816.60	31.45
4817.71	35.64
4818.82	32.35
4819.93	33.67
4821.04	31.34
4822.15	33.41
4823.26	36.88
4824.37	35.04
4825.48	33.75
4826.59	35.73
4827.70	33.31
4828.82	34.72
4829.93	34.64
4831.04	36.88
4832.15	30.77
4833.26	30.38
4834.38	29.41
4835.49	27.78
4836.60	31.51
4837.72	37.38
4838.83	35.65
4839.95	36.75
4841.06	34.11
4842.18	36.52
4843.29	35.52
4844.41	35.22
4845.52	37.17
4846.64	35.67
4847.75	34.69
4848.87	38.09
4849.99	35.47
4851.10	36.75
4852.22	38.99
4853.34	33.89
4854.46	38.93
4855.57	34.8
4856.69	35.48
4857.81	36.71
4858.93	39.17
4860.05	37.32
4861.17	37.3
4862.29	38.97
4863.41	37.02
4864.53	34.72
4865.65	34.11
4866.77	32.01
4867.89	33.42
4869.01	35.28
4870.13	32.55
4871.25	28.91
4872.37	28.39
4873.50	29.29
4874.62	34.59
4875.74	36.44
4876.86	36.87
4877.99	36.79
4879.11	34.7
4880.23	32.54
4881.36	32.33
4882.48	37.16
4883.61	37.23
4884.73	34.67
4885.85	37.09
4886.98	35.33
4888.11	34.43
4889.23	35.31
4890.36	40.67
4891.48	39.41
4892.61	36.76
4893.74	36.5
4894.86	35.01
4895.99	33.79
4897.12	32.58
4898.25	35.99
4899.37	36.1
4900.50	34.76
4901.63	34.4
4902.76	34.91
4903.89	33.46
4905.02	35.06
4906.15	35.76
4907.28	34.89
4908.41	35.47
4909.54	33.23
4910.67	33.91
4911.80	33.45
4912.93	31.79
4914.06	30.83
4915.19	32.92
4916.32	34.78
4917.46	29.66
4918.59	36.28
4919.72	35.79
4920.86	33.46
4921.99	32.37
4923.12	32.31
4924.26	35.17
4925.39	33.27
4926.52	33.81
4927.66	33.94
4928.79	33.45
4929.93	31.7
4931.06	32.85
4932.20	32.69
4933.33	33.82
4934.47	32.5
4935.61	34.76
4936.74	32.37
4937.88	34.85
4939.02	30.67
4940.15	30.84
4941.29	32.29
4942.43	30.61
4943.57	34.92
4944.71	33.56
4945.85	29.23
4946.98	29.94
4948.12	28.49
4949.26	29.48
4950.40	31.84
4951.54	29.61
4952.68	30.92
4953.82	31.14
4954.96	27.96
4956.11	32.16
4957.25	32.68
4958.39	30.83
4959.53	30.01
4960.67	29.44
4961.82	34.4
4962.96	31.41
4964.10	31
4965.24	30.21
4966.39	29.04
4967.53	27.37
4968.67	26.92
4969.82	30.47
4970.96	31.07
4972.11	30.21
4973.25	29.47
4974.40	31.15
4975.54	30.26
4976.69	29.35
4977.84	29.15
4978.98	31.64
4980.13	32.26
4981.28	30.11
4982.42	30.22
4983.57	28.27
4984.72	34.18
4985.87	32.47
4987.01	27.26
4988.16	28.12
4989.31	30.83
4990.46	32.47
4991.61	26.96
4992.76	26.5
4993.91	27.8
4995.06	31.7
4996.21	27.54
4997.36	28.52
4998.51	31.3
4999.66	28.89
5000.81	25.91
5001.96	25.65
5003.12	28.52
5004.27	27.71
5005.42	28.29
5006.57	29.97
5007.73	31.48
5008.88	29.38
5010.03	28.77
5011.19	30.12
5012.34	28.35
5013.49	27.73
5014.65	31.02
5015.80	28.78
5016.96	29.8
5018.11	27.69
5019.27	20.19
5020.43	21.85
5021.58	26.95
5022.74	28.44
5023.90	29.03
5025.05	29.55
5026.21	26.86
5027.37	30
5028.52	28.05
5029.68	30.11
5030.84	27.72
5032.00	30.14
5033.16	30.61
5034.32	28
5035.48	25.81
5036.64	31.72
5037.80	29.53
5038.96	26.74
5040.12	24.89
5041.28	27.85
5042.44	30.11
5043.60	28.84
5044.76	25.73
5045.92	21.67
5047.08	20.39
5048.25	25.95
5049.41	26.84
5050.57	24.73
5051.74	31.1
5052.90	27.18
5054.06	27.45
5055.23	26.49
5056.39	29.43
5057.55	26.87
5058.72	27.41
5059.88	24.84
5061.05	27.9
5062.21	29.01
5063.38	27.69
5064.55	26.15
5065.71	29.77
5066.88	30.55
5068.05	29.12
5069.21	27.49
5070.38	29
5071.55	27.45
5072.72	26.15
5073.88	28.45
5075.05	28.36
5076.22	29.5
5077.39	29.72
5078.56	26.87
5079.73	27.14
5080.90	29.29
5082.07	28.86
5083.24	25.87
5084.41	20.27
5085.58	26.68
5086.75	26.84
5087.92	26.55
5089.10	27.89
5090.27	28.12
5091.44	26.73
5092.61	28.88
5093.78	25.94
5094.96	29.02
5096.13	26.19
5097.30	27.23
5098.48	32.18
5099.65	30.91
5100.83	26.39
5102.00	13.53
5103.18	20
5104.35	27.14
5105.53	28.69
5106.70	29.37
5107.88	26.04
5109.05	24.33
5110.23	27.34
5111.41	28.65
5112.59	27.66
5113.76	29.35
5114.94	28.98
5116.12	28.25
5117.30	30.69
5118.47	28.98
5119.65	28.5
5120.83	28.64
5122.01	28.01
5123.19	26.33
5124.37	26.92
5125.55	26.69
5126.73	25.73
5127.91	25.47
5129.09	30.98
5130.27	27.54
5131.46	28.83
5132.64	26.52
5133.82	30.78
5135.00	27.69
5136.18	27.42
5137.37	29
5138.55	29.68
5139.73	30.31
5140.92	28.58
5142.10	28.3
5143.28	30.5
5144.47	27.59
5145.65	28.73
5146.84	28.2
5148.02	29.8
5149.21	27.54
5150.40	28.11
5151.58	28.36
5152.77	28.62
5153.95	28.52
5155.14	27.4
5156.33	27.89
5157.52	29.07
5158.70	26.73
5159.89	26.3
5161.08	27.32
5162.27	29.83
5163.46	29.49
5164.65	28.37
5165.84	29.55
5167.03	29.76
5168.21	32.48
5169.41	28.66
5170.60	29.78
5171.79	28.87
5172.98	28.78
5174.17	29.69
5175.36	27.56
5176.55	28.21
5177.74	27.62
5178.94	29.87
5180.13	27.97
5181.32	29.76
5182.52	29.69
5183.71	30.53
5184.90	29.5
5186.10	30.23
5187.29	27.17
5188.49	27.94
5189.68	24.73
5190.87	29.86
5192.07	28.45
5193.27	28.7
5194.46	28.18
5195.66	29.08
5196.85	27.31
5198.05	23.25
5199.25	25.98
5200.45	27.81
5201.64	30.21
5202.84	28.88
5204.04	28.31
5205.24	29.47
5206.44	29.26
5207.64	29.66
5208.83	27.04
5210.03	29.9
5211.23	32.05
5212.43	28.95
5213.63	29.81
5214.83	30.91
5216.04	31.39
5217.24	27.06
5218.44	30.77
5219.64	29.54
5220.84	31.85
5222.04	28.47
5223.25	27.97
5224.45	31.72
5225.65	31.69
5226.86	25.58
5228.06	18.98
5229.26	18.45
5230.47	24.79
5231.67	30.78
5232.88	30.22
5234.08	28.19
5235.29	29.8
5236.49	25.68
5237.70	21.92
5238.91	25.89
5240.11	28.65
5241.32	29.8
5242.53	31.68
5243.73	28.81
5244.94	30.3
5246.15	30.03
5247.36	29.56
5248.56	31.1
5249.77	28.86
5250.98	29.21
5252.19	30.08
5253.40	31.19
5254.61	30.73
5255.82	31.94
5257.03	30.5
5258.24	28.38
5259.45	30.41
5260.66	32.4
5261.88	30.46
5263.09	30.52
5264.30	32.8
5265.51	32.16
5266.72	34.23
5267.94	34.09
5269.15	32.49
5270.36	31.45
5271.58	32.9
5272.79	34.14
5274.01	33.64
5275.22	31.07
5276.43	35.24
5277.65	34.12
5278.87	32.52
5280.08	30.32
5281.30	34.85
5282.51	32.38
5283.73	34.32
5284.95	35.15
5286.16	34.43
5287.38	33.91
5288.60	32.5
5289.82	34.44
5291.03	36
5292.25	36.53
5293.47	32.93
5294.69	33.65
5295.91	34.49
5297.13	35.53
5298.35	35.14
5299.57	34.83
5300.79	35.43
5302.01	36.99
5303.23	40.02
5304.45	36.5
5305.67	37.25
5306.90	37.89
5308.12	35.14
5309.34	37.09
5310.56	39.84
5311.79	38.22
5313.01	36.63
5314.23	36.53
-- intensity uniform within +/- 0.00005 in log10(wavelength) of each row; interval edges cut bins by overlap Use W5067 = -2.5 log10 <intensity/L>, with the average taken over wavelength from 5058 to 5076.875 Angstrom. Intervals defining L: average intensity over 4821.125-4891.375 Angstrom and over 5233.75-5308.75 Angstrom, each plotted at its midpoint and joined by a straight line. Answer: 0.20 mag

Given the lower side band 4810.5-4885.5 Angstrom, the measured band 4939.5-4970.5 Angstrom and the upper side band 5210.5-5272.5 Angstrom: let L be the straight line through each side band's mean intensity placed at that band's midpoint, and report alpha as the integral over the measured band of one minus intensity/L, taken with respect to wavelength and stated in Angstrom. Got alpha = 2.4 Angstrom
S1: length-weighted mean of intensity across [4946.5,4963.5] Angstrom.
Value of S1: 30.7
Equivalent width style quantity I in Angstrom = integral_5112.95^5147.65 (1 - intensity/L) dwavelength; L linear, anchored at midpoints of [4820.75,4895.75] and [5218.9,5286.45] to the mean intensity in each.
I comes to 3.7 Angstrom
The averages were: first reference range 35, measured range 28.4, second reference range 30.3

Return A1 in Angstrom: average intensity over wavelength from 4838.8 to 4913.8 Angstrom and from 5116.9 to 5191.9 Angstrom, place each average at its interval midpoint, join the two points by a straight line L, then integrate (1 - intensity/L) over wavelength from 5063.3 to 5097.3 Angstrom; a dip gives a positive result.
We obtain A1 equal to 3.1 Angstrom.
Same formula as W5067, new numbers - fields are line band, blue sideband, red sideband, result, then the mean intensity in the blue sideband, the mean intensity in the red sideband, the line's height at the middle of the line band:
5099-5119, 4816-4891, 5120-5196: 0.10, 34.8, 28.5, 29.5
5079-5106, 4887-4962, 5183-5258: 0.16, 33.2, 28.7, 30.6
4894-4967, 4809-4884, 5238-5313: 0.05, 34.5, 33.1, 34.2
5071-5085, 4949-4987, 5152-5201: 0.08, 30.5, 28.4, 29.4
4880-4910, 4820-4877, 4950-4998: -0.08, 34.7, 30.1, 33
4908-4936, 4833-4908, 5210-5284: 0.03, 35.1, 30.1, 34.4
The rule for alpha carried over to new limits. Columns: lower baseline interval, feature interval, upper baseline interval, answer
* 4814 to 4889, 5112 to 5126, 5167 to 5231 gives 0.8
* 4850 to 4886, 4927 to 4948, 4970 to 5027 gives -0.4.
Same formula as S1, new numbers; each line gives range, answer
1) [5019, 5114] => 27.3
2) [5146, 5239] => 28.4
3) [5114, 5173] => 28.5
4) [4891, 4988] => 32.3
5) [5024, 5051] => 27.5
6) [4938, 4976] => 30.6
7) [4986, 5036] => 28.4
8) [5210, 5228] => 29.5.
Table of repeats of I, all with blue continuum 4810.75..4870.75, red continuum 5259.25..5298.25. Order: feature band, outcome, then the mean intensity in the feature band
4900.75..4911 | 0.0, 34.6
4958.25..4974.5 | 2.0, 30.2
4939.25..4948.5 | 0.8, 31.3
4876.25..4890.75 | -0.5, 35.7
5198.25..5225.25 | 3.4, 29.3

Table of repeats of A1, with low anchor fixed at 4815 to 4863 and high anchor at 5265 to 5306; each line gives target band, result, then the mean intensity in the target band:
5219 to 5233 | 2.8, 27.4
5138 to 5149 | 1.8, 29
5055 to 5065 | 2.1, 27.4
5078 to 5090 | 2.8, 26.7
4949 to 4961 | 1.5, 30.6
